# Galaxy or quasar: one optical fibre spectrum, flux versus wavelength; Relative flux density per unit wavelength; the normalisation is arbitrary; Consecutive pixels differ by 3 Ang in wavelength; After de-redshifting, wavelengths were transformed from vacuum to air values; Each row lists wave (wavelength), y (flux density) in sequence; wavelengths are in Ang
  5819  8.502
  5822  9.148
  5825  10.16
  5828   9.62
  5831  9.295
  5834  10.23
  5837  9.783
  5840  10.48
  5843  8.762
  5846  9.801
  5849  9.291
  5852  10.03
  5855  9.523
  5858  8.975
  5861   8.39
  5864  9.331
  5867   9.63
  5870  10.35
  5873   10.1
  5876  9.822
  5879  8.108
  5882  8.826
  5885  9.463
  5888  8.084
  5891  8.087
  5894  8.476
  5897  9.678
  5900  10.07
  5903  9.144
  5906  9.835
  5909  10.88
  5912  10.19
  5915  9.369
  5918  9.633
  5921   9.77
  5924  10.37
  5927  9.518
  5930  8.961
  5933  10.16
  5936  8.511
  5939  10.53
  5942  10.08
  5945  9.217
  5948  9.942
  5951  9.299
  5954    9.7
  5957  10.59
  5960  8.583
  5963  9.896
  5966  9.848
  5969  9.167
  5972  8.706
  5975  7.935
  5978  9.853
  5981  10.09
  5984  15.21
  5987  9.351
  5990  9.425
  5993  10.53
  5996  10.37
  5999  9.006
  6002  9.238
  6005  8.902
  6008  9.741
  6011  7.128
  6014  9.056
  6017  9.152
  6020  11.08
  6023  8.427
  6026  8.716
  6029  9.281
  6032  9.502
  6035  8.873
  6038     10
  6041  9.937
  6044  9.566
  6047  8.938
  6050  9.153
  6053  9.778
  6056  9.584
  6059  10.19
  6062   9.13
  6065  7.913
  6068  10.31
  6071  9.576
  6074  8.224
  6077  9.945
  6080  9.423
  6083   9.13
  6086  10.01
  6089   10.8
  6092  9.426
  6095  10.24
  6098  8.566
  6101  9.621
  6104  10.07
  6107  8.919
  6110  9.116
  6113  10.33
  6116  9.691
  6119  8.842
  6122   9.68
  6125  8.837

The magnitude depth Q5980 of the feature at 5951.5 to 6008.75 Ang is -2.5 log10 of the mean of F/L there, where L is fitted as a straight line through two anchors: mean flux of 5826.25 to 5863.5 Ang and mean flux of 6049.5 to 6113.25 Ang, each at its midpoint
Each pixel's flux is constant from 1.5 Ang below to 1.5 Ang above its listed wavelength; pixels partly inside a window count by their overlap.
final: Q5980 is -0.031 mag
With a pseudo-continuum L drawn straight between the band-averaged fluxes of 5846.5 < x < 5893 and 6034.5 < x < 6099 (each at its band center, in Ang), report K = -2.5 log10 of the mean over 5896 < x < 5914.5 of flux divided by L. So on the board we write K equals -0.08 mag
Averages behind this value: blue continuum 9.21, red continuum 9.5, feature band 9.94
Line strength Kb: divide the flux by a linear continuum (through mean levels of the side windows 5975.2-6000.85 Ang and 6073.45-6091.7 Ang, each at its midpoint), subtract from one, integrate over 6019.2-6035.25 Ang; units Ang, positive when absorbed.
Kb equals 1.2 Ang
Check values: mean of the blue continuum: 10.3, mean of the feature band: 9.27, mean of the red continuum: 9.65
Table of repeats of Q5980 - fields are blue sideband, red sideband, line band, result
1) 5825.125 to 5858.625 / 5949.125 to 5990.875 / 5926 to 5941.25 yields 0.03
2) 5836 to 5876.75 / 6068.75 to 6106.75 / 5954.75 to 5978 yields 0.03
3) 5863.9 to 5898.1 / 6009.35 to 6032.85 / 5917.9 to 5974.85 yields -0.05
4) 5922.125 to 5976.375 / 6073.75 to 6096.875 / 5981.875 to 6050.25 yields 0.00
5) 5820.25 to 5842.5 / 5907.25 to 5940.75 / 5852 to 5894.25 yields 0.07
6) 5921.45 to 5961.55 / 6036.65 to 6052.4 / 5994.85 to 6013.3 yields 0.06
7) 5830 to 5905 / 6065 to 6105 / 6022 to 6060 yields 0.02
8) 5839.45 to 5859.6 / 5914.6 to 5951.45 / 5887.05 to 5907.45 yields 0.06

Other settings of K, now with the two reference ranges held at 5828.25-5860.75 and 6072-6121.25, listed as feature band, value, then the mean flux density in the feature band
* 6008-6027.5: 0.06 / 8.99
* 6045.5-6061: 0.00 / 9.52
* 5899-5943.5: -0.03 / 9.8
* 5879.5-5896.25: 0.11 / 8.61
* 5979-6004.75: -0.08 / 10.3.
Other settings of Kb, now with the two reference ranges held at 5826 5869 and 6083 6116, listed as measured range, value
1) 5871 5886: 0.40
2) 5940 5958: -0.40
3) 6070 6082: 0.49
